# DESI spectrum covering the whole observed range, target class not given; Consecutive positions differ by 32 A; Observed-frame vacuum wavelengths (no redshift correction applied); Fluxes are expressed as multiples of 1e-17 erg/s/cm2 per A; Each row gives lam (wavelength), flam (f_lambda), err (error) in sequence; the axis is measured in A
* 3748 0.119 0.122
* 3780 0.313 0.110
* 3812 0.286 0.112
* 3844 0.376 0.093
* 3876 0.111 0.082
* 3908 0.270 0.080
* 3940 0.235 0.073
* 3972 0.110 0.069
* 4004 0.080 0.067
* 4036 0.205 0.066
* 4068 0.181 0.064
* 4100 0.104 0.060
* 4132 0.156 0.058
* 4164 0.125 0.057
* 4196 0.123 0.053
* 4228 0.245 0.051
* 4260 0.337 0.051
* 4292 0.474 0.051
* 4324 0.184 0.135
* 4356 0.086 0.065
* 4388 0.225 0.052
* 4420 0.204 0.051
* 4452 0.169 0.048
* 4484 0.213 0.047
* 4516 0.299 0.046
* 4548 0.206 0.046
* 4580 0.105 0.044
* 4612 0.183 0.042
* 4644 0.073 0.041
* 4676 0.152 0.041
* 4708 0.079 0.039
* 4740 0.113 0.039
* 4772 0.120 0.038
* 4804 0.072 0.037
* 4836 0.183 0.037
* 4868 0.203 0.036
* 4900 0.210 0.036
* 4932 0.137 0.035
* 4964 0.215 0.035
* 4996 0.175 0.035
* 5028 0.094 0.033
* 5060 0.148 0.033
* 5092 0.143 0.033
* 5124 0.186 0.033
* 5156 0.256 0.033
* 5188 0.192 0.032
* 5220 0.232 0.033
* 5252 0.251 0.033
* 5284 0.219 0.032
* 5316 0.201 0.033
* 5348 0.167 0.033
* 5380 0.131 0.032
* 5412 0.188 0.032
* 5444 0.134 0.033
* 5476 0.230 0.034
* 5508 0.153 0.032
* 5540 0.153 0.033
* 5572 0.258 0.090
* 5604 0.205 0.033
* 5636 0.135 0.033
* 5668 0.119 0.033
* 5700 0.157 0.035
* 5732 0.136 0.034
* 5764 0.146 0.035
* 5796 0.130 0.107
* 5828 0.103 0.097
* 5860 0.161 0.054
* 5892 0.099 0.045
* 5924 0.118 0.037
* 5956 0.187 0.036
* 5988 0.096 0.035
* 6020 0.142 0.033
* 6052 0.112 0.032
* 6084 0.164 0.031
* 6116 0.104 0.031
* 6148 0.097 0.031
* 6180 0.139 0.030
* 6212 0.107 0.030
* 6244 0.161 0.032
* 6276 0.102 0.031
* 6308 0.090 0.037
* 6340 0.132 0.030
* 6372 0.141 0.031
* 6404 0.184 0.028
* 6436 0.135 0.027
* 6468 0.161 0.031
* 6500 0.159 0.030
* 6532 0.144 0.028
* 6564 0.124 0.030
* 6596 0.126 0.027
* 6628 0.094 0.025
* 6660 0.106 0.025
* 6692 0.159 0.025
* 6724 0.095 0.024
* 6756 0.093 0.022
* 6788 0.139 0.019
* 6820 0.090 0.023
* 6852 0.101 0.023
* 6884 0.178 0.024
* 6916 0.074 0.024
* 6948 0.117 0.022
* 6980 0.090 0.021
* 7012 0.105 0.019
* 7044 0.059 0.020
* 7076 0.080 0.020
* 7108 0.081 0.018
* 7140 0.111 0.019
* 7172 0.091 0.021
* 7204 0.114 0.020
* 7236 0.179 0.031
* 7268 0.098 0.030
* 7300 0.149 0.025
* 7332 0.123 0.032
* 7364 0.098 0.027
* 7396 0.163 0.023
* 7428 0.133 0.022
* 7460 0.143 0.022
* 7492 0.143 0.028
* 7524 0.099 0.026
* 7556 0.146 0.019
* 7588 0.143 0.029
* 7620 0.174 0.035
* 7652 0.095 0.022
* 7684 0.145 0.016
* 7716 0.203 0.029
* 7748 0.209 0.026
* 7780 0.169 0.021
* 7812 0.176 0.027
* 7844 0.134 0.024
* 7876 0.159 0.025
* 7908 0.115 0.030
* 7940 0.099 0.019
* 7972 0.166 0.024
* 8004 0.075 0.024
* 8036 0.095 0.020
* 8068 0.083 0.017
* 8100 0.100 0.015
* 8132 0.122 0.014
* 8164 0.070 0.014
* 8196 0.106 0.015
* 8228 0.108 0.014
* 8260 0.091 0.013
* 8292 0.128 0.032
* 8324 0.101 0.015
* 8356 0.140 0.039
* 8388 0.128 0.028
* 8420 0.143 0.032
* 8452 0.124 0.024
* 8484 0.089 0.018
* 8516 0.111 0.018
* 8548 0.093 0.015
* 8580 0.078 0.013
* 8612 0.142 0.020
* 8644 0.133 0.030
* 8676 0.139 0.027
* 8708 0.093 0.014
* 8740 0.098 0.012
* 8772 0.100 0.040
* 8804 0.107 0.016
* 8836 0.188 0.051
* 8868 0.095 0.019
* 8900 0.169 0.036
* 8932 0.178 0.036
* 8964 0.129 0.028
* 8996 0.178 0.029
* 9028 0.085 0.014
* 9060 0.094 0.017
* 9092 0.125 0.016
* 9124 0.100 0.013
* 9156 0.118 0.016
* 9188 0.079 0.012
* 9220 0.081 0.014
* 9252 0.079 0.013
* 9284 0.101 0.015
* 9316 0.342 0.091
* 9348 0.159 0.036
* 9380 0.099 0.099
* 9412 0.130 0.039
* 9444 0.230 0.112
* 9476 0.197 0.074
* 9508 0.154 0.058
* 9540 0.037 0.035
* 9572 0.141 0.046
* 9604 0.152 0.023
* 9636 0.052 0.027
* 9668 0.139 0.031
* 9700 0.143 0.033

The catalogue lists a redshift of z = 1.77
